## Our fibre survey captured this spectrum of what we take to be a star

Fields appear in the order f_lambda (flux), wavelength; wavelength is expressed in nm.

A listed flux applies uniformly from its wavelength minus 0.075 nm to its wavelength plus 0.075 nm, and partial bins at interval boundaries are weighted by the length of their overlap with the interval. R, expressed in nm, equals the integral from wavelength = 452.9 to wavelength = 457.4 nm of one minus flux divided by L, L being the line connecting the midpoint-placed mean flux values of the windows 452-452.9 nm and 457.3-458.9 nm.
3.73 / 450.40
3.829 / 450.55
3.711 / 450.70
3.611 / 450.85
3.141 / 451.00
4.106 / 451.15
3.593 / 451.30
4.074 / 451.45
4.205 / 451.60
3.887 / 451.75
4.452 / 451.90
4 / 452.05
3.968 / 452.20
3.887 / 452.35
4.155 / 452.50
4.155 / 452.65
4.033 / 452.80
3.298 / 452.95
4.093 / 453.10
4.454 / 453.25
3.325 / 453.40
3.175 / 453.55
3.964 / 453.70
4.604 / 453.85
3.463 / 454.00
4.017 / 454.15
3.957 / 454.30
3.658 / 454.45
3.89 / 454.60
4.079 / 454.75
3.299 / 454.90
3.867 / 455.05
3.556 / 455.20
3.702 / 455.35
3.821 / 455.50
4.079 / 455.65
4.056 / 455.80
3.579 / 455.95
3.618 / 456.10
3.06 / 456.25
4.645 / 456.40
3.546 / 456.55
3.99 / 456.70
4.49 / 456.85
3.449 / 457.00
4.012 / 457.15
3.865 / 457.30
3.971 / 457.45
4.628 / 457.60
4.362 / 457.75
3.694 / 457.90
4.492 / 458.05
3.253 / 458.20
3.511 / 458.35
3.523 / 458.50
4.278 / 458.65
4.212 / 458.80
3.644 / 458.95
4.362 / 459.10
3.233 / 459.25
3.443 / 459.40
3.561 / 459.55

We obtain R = 0.196 nm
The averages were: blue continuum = 4.01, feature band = 3.82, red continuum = 3.98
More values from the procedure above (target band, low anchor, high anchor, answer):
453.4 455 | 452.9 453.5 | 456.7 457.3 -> 0.02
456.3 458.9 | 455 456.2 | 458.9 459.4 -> -0.17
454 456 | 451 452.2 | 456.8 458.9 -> 0.09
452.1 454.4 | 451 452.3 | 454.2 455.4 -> -0.02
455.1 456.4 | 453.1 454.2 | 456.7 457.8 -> 0.08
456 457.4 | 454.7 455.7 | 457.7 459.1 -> -0.01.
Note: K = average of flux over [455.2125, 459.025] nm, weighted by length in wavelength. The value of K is 3.89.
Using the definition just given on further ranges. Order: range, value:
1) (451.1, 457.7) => 3.9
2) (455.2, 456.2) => 3.77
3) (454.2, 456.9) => 3.82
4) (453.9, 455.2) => 3.78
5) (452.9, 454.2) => 3.83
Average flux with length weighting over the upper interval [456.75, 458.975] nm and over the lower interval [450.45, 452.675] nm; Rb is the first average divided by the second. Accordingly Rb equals 1.0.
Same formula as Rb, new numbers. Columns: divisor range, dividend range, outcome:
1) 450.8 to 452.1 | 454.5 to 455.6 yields 0.96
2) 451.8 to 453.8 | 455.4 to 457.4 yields 0.98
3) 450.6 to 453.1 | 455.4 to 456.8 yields 0.98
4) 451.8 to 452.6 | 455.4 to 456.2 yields 0.93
